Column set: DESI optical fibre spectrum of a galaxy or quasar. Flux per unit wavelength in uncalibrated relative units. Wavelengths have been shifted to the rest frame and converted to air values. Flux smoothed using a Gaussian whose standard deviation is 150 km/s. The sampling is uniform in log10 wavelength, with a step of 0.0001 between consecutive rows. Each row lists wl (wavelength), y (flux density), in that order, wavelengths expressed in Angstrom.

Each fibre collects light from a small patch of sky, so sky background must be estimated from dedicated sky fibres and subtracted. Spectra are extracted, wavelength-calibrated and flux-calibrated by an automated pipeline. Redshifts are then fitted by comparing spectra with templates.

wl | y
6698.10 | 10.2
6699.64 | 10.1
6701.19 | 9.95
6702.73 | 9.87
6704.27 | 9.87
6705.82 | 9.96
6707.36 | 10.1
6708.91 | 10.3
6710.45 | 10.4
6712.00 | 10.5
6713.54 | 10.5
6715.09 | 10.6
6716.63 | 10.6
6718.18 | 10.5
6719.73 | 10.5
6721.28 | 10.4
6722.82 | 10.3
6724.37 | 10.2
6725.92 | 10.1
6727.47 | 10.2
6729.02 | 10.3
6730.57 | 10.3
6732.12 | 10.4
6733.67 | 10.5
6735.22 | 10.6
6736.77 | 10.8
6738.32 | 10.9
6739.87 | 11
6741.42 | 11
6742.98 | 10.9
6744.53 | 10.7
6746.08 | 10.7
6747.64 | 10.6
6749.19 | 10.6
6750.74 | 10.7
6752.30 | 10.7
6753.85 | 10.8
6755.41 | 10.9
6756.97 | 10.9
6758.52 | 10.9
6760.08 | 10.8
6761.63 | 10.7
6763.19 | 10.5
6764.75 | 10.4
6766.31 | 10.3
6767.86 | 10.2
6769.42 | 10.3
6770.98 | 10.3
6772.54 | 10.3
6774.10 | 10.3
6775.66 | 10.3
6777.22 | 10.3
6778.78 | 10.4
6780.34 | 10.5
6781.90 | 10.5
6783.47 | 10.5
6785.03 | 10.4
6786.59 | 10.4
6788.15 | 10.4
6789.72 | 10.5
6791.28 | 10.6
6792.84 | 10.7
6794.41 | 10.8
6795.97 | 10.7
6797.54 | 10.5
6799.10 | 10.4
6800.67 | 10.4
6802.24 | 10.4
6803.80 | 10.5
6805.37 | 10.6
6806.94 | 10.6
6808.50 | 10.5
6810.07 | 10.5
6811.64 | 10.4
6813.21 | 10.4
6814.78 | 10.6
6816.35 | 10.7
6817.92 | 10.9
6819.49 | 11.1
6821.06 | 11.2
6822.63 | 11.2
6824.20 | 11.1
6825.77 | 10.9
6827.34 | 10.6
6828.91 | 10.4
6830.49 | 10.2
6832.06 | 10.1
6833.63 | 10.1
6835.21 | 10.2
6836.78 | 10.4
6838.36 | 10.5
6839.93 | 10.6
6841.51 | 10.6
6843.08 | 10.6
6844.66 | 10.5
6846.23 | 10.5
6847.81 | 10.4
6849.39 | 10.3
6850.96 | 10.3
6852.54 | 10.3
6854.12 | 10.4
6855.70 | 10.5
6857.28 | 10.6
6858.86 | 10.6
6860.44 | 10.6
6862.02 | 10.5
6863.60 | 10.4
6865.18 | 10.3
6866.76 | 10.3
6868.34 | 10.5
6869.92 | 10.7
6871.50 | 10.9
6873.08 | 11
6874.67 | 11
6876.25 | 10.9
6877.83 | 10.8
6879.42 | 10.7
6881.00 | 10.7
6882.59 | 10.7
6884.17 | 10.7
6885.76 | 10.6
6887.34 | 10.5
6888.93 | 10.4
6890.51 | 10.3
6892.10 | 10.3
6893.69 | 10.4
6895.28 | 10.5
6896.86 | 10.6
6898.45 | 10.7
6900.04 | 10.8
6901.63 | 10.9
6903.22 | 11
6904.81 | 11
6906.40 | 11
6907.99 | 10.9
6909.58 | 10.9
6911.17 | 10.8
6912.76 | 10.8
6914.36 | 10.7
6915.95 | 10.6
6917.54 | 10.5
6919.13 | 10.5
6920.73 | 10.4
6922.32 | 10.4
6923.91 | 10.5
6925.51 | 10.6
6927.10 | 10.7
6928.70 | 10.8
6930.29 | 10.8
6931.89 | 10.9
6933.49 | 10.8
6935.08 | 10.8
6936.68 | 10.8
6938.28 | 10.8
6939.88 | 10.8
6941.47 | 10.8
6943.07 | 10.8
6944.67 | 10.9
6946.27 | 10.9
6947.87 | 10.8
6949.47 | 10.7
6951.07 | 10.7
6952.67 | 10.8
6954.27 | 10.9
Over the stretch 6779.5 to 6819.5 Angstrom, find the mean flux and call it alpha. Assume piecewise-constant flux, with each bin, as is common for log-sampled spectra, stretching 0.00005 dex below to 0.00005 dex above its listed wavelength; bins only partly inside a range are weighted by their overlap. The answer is 10.5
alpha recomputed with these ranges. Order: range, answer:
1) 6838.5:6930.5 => 10.6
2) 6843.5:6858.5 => 10.4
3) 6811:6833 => 10.7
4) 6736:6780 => 10.6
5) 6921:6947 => 10.8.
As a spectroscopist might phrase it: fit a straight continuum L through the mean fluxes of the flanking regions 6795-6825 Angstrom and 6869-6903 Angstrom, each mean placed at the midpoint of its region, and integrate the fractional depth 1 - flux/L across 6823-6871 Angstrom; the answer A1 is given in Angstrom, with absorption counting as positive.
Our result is 0.9 Angstrom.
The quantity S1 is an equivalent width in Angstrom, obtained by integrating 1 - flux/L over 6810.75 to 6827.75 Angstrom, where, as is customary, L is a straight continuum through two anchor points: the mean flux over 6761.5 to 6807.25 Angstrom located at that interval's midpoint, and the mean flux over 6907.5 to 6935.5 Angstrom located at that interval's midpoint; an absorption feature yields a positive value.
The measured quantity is -0.5 Angstrom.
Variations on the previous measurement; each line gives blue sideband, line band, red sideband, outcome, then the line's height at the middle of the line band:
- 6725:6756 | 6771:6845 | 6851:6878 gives 0.5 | 10.6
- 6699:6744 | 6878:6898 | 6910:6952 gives 0.2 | 10.7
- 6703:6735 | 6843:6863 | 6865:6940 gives 0.2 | 10.6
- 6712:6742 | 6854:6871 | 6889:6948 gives 0.2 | 10.7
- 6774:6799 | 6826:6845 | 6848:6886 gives 0.3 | 10.6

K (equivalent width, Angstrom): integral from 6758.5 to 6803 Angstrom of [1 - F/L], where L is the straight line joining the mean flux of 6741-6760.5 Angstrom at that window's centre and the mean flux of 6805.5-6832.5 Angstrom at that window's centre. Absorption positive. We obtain 1.11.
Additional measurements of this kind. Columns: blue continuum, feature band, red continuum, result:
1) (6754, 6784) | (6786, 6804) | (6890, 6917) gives 0.0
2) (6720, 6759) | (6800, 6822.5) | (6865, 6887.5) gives 0.0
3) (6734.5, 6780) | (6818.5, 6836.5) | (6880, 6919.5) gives 0.0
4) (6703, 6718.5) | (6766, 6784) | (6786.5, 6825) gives 0.3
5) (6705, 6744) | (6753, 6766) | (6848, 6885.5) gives -0.3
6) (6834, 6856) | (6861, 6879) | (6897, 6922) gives -0.2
